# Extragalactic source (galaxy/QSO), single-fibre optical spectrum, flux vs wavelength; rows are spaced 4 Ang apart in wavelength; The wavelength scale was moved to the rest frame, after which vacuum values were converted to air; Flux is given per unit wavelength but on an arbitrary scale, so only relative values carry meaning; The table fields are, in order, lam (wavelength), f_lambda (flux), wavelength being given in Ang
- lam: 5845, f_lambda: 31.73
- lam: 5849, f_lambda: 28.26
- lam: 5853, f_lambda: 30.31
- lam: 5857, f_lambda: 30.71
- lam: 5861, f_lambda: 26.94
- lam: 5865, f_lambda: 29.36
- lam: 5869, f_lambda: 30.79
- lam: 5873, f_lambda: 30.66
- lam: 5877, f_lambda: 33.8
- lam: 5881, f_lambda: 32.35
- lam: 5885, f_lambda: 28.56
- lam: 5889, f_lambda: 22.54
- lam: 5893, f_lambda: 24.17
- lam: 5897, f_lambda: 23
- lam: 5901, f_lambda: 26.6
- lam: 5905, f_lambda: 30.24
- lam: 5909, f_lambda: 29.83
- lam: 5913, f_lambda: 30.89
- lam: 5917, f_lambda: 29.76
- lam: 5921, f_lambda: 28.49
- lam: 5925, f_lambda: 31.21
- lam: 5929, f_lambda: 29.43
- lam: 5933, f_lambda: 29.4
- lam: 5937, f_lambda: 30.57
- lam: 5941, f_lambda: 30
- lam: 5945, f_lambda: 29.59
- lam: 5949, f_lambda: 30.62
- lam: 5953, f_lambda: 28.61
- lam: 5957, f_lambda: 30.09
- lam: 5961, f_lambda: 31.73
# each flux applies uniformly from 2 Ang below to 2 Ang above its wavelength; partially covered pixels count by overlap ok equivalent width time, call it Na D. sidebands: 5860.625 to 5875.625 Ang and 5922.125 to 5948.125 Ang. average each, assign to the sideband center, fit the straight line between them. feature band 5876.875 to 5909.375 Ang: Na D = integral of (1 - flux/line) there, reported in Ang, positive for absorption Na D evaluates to 2.7 Ang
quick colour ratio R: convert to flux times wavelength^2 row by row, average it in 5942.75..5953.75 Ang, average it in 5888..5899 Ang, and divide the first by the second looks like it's 1.30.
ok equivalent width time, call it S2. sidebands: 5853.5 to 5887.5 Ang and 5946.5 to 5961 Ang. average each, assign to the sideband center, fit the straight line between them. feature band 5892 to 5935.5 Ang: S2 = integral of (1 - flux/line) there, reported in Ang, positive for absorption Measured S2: 2.3 Ang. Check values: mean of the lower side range 30.3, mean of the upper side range 30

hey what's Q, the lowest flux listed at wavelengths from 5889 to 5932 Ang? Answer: 22.54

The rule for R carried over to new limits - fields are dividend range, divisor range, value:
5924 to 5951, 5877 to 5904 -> 1.14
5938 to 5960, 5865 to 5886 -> 0.98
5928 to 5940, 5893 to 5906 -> 1.16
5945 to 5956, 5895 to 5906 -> 1.15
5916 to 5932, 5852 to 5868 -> 1.03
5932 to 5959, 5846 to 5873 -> 1.04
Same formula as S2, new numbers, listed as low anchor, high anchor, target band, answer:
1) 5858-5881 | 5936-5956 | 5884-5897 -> 2.50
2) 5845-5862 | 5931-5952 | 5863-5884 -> -1.17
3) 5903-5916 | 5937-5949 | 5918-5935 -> 0.30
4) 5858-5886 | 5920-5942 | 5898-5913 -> 0.68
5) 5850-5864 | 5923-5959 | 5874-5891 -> 0.04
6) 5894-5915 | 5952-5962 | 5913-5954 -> -1.00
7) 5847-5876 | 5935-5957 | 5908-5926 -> -0.09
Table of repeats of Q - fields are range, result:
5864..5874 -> 29.36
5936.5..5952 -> 29.59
